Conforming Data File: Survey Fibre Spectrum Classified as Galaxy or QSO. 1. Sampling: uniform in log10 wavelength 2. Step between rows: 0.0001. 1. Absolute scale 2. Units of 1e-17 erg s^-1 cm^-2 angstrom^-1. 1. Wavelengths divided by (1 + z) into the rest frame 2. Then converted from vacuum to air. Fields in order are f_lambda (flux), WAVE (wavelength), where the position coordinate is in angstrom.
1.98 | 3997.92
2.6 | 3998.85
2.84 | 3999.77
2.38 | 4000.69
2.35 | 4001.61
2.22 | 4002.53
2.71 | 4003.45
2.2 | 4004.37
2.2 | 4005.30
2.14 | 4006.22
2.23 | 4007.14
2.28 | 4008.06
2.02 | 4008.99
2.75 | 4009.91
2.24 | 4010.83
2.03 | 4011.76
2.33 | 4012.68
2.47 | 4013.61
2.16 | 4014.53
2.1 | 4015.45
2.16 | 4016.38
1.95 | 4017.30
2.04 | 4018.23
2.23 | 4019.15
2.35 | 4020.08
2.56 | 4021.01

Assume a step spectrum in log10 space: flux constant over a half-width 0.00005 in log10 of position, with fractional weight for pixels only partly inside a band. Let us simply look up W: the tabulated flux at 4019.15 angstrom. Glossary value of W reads 2.23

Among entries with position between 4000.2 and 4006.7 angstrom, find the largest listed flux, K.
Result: 2.71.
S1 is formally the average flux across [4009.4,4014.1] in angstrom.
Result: 2.36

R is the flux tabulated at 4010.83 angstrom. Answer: 2.24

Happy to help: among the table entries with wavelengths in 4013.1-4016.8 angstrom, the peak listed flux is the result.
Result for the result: 2.47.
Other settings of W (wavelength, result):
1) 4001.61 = 2.35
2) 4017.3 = 1.95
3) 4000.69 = 2.38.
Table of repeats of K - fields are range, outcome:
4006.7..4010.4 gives 2.75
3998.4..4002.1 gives 2.84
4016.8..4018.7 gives 2.04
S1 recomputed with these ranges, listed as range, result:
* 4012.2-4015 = 2.32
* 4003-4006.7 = 2.31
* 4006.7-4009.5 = 2.19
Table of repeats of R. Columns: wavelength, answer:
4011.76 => 2.03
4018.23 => 2.04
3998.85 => 2.6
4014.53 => 2.16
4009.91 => 2.75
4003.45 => 2.71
